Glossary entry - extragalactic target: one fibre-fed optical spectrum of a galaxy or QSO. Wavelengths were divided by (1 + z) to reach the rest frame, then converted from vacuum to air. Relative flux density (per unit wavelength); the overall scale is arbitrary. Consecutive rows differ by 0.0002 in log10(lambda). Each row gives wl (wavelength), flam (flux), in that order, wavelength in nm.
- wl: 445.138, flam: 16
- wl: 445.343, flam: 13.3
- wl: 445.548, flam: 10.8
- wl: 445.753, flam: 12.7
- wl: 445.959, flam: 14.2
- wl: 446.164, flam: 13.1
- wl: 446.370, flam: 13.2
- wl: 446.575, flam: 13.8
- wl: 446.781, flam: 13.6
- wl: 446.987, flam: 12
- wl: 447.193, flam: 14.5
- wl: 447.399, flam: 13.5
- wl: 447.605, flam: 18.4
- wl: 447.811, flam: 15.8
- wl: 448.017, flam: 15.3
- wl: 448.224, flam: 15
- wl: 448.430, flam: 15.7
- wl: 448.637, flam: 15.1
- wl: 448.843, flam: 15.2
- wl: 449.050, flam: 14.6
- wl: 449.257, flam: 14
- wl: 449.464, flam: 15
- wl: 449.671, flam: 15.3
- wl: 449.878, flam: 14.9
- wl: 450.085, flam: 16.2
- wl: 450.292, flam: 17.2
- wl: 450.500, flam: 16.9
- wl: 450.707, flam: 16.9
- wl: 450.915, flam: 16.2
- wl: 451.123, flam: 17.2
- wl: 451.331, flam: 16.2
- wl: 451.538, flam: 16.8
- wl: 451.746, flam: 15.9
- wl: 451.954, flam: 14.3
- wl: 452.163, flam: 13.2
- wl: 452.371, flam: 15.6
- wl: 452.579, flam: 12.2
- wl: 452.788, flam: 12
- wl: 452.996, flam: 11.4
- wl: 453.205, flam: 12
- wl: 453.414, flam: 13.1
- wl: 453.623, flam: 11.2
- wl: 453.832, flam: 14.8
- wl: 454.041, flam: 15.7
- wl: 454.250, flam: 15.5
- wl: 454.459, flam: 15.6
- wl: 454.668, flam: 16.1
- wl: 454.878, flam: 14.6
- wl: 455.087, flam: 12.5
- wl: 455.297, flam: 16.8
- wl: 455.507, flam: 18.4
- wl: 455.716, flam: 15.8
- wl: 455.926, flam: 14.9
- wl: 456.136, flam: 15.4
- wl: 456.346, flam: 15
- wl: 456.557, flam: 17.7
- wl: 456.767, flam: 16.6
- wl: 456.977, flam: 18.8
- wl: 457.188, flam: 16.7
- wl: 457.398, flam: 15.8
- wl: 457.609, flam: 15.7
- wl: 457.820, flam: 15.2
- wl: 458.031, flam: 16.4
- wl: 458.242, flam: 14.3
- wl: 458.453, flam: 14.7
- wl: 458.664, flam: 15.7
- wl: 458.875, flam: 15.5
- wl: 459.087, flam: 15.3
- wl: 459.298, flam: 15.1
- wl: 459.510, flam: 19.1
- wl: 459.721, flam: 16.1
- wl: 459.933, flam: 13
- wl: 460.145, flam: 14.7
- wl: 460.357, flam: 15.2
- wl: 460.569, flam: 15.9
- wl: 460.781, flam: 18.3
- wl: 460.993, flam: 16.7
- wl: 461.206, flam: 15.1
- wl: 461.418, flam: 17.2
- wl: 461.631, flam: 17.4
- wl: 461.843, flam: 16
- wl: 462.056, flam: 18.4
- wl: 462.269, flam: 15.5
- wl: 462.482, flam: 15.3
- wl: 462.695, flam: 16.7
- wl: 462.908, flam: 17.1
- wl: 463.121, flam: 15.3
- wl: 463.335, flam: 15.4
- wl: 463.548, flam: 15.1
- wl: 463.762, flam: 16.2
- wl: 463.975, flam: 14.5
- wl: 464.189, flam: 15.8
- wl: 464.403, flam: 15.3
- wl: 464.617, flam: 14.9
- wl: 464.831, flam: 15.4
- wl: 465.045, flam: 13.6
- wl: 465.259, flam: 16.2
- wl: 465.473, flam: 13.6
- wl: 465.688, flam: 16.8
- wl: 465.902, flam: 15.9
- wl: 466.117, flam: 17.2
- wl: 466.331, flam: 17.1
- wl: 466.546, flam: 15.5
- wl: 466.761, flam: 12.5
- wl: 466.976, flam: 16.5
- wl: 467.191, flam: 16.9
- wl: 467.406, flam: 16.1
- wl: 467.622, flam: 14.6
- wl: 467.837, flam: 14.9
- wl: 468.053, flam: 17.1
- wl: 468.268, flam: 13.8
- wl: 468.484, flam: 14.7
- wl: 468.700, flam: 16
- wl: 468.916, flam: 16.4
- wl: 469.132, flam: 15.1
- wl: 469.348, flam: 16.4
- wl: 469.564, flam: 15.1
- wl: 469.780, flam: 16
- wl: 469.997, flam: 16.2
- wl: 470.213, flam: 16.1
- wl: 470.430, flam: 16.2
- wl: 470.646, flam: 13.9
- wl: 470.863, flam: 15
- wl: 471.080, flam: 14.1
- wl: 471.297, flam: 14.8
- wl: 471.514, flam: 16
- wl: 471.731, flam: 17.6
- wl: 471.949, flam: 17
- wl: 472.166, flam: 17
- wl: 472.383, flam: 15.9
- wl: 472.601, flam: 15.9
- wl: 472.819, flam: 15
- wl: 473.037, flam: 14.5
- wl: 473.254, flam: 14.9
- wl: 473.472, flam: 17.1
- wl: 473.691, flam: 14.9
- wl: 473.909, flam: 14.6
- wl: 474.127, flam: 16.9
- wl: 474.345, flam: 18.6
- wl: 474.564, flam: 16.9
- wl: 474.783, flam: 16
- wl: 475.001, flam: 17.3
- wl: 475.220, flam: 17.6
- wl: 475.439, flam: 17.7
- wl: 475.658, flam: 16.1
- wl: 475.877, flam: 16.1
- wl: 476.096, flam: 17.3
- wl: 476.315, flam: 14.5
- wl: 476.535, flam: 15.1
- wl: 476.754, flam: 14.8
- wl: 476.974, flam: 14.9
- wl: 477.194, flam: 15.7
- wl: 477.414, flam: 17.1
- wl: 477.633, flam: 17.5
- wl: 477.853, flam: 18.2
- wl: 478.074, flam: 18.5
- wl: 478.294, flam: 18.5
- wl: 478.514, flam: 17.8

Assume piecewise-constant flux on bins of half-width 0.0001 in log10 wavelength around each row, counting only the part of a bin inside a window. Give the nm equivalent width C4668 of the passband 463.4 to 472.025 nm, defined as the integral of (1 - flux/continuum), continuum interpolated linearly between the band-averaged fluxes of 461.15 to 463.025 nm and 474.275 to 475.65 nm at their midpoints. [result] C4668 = 0.66 nm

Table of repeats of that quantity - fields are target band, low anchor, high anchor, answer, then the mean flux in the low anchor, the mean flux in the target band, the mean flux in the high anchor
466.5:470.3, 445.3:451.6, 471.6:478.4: 0.122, 14.9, 15.5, 16.4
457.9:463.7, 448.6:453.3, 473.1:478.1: -0.150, 15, 15.9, 16.4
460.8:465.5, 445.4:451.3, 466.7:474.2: -0.147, 14.9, 15.8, 15.6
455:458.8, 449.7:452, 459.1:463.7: 0.059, 16.3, 15.9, 16.1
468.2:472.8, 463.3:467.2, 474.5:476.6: 0.087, 15.5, 15.7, 16.5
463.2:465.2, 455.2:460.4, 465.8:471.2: 0.070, 15.9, 15.2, 15.6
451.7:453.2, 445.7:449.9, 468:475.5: 0.150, 14.5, 13.3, 15.9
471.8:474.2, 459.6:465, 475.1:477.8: 0.051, 15.8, 15.8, 16.2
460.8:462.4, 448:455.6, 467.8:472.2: -0.139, 15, 16.7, 15.7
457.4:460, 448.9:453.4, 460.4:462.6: 0.088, 14.9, 15.6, 16.5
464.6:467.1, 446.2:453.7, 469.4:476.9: 0.017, 14.7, 15.5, 16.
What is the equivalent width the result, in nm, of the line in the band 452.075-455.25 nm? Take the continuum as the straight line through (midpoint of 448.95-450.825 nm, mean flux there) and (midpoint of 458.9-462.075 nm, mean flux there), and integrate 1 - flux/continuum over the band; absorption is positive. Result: 0.42 nm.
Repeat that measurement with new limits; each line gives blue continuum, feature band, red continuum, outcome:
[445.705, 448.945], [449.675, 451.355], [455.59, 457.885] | -0.15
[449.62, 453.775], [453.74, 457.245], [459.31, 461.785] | -0.13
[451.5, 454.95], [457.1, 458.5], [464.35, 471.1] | -0.10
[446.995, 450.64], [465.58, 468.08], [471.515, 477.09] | 0.01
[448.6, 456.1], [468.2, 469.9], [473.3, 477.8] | 0.05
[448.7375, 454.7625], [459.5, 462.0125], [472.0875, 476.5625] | -0.13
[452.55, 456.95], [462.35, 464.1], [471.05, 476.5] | -0.03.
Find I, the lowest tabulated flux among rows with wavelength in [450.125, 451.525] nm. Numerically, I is 16.2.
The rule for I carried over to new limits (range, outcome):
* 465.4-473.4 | 12.5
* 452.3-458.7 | 11.2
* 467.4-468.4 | 13.8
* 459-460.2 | 13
